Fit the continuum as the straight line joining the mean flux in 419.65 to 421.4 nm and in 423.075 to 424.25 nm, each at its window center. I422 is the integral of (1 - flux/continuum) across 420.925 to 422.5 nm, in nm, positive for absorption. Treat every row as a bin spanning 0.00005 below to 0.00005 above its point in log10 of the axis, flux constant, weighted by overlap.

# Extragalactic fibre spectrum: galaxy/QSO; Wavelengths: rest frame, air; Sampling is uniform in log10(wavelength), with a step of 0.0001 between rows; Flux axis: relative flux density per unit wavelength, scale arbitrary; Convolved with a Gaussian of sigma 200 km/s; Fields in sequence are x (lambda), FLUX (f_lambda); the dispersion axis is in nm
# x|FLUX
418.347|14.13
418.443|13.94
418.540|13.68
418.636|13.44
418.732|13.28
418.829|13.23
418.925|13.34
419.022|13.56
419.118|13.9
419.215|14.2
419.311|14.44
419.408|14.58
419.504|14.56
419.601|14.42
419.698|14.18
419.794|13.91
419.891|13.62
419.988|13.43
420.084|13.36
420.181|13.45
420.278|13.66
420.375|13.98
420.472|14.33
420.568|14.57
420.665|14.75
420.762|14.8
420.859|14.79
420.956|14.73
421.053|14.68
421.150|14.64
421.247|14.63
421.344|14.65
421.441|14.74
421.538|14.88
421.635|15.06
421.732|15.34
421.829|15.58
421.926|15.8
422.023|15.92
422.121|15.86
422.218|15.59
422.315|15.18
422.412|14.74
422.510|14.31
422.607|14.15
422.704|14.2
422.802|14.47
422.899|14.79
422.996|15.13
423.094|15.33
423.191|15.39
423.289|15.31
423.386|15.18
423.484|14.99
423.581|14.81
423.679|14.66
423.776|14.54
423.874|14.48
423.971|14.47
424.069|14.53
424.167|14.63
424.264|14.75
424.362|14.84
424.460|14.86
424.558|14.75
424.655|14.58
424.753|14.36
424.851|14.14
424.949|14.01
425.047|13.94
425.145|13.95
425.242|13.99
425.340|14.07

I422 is -0.07 nm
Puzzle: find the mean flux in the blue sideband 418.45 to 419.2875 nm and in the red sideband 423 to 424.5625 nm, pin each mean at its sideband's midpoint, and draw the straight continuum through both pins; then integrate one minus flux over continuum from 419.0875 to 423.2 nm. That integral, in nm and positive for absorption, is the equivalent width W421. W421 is -0.12 nm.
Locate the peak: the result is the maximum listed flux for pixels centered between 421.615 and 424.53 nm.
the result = 15.92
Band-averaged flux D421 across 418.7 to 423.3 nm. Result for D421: 14.5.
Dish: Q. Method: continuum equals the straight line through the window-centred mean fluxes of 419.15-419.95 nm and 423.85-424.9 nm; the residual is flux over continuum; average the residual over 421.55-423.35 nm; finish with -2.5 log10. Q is -0.05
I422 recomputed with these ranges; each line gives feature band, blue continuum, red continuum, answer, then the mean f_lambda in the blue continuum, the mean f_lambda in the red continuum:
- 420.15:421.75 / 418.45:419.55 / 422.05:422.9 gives -0.02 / 13.8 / 14.8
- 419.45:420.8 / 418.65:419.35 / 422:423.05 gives 0.00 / 13.7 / 14.9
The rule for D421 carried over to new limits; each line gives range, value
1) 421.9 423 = 15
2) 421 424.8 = 14.9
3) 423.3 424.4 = 14.7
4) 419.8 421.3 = 14.2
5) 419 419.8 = 14.2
